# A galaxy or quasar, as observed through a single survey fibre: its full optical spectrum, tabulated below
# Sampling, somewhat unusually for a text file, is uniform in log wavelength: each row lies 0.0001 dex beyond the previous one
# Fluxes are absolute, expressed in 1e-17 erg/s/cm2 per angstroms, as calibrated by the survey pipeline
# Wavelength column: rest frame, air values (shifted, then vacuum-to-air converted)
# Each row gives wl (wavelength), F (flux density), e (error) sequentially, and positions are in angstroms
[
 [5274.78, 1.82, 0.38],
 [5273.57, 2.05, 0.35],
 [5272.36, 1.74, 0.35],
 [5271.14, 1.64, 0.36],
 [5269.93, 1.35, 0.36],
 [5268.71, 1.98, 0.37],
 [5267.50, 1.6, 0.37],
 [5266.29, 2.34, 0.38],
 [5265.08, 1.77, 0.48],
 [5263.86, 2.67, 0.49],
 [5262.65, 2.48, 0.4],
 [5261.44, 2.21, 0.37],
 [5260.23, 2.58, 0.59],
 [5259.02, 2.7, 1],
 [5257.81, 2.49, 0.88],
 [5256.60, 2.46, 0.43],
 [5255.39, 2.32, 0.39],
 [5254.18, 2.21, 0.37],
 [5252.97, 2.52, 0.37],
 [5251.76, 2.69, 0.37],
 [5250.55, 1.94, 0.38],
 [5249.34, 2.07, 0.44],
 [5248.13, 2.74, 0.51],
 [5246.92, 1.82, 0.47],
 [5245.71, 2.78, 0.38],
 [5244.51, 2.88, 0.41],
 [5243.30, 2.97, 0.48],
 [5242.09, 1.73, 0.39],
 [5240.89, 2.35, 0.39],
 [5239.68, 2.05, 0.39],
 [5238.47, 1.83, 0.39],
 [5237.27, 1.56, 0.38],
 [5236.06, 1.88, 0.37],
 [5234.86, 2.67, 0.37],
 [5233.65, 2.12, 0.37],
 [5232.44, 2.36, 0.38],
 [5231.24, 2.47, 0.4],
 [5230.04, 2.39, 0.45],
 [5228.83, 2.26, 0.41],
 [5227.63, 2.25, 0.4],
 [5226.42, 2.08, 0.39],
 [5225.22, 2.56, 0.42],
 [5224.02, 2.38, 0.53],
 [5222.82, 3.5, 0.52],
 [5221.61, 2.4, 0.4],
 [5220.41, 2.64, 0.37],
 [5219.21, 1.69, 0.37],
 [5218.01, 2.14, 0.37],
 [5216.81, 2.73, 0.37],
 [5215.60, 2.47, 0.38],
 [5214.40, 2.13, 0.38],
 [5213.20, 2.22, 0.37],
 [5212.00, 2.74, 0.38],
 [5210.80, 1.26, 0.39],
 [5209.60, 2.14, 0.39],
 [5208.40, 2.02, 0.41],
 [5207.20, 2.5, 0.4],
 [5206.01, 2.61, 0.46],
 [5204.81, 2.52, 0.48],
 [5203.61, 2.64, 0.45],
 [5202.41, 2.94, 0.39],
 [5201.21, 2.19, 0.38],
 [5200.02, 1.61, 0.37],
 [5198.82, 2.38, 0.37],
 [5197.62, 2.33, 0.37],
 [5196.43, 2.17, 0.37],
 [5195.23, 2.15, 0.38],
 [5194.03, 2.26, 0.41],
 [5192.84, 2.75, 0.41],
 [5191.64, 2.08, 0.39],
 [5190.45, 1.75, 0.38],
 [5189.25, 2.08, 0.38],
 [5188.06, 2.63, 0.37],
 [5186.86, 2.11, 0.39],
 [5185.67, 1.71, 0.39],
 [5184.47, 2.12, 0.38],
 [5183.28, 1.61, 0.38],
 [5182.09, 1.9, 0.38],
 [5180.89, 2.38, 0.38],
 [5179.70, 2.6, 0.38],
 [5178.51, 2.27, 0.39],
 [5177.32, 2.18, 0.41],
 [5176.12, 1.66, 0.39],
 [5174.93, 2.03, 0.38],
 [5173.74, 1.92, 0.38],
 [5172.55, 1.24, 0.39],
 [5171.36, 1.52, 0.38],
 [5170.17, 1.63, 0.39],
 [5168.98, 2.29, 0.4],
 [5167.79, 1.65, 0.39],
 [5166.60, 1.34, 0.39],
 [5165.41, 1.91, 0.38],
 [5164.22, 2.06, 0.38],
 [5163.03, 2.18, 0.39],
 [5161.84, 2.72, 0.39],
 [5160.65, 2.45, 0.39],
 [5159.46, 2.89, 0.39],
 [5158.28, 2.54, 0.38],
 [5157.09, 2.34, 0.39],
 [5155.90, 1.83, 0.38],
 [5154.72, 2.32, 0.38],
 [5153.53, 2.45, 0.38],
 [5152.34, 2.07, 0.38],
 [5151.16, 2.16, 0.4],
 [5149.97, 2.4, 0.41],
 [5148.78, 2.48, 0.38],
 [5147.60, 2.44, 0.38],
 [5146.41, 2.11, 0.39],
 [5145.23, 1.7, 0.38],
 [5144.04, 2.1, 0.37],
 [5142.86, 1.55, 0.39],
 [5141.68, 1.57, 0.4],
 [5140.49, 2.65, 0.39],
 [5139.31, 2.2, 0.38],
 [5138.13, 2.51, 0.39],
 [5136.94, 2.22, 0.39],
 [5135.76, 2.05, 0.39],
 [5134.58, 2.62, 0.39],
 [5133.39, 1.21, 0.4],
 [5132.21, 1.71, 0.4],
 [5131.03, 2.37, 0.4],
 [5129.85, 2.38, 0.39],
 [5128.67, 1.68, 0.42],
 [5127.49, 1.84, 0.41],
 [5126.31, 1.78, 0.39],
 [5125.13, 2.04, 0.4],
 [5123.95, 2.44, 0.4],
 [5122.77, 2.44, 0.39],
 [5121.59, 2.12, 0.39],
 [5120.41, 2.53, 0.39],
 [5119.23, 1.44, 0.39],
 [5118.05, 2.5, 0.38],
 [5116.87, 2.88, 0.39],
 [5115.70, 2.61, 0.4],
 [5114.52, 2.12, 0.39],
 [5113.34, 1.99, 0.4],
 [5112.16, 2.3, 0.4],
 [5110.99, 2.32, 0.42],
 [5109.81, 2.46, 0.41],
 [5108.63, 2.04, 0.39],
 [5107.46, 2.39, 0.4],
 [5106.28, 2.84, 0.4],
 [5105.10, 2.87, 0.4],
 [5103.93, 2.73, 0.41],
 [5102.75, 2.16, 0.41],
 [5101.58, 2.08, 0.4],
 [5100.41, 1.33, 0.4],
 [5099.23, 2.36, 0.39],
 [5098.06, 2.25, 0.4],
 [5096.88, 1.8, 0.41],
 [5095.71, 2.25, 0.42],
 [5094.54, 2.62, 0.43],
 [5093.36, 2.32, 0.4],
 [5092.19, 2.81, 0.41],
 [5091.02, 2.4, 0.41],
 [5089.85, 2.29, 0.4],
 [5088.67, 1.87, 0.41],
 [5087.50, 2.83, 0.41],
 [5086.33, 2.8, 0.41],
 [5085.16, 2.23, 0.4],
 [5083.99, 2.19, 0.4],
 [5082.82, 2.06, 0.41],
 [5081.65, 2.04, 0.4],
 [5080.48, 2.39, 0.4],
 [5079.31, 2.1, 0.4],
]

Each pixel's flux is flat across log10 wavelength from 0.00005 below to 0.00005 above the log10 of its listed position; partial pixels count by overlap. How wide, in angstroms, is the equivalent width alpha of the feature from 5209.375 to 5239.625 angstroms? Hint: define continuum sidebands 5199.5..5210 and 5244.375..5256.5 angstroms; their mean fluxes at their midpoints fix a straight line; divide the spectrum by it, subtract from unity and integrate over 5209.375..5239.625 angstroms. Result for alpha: 1.3 angstroms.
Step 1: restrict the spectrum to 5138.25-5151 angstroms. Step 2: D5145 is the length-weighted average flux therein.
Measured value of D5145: 2.14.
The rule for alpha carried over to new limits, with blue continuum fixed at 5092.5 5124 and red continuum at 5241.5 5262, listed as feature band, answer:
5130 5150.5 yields 1.9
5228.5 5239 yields 1.0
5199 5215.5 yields 0.7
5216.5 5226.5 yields -0.3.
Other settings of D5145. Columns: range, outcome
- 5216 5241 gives 2.3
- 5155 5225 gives 2.2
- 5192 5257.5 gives 2.32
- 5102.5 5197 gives 2.16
